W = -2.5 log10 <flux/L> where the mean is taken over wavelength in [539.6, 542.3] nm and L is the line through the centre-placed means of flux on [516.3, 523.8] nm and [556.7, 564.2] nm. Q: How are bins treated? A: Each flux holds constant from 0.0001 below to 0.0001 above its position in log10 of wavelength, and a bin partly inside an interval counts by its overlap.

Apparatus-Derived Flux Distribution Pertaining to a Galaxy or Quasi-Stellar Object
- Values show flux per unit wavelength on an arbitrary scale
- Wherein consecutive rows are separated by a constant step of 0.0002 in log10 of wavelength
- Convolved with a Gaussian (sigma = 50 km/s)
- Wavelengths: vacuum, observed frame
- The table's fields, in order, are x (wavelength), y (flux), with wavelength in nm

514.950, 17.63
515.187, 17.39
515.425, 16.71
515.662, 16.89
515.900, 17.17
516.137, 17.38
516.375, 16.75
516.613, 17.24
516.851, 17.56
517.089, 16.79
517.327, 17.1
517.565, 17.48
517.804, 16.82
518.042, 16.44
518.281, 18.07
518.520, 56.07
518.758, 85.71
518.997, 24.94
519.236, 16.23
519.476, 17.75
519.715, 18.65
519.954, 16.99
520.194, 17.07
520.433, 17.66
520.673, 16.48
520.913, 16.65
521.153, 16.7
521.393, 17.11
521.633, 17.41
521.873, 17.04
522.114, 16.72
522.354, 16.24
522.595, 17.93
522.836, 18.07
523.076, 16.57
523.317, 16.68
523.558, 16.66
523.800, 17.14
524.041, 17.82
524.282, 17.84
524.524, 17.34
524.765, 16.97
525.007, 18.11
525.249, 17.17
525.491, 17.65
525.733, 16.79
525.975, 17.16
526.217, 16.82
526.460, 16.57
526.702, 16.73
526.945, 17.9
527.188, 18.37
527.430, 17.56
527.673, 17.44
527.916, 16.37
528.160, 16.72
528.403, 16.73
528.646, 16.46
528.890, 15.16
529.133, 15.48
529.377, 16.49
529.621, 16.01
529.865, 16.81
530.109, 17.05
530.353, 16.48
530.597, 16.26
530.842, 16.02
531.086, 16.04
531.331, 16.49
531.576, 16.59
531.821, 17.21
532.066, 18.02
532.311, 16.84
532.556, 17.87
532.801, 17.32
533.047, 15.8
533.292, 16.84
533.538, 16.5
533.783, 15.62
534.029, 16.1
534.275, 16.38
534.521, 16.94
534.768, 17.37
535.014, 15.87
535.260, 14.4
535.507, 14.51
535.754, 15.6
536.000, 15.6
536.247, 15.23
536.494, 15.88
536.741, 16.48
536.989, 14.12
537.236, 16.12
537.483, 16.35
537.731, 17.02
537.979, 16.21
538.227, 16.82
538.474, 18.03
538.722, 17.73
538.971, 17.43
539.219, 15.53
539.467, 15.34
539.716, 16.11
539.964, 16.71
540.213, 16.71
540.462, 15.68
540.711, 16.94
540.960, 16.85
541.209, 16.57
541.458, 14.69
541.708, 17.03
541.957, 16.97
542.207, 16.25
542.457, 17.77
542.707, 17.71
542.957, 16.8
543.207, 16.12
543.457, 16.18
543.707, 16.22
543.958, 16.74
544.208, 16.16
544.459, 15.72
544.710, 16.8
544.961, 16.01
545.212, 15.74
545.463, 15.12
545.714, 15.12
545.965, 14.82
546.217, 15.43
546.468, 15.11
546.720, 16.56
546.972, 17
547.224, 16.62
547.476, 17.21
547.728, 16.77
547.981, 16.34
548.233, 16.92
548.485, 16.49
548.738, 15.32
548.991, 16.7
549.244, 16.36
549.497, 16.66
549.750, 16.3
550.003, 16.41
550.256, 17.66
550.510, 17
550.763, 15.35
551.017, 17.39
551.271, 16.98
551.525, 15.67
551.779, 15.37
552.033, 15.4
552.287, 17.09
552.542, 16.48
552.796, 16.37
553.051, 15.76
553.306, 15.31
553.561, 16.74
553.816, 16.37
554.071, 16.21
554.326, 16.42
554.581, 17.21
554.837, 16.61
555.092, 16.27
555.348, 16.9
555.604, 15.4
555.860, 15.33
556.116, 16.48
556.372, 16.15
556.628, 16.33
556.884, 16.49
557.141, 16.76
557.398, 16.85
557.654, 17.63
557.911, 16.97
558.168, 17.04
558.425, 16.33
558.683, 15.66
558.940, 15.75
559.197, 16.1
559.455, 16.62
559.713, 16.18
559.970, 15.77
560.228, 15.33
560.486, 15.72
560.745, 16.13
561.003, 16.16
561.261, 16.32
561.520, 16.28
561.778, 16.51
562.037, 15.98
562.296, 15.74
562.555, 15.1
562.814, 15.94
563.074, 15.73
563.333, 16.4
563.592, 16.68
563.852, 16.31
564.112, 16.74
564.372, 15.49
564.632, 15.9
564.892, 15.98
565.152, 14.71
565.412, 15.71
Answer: 0.13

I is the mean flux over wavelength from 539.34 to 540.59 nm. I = 16.1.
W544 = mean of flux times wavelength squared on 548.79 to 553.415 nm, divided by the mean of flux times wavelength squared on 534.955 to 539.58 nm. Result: 1.07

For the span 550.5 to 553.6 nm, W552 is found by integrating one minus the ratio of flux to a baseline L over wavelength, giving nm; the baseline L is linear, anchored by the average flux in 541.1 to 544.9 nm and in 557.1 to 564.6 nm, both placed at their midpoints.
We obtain 0.03 nm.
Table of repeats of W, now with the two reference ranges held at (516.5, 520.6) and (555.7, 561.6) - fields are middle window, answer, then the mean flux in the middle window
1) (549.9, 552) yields 0.08 mag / 16.4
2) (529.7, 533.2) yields 0.27 mag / 16.8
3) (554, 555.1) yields 0.03 mag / 16.6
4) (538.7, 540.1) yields 0.21 mag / 16.4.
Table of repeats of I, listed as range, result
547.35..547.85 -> 17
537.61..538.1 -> 16.6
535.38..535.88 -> 15.1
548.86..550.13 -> 16.5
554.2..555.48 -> 16.7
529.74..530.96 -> 16.5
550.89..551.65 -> 16.7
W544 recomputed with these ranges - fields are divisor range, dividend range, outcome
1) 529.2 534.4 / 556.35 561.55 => 1.09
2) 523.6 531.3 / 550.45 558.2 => 1.07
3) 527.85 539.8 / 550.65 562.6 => 1.08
